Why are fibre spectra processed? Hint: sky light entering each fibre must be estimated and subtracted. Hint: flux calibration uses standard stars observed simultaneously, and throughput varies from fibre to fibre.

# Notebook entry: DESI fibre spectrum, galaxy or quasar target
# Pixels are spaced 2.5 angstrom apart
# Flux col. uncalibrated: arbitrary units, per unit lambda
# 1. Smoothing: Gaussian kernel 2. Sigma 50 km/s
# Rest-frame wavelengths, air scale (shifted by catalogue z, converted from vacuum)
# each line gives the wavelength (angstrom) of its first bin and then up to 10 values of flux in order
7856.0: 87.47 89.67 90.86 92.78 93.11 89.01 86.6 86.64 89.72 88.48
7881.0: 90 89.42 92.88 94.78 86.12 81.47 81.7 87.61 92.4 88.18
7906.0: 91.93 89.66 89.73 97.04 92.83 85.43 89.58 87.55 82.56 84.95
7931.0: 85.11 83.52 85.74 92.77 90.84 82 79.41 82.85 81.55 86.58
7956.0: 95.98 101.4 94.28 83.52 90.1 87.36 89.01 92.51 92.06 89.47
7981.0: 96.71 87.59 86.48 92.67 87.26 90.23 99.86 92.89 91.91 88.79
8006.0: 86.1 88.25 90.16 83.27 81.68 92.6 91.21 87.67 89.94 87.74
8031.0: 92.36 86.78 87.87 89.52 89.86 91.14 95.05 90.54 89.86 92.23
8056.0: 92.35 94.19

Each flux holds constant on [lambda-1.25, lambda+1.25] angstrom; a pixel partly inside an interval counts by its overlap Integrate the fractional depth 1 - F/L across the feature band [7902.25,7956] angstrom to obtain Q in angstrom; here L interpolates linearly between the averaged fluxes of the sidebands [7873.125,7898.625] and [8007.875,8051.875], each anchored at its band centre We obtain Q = 0.7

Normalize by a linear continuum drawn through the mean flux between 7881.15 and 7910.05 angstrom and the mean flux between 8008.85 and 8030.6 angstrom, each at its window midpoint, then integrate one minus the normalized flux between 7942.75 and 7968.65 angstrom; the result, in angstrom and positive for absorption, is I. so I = 0.2 angstrom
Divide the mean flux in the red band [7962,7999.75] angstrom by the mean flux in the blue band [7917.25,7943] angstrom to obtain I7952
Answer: 1.0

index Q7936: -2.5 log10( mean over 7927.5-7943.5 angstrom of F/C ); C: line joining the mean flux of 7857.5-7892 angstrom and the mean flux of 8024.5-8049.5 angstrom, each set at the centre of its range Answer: 0.04 mag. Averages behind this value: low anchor 90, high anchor 90.1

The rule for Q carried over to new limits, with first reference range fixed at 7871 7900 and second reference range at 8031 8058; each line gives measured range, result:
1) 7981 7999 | -0.30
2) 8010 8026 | 0.42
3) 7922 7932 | 0.40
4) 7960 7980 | -0.08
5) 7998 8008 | 0.05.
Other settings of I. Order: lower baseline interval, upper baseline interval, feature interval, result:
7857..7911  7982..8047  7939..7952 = 0.80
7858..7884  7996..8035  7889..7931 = 0.67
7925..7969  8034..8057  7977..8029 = -0.24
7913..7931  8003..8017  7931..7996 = -1.36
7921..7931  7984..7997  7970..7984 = -0.26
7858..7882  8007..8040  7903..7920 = -0.28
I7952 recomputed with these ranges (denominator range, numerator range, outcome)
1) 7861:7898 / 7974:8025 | 1.01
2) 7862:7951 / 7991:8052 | 1.02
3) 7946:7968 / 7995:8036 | 1.01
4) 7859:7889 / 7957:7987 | 1.01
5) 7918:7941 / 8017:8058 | 1.04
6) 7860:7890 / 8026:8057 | 1.00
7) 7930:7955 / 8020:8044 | 1.05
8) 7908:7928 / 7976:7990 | 1.02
